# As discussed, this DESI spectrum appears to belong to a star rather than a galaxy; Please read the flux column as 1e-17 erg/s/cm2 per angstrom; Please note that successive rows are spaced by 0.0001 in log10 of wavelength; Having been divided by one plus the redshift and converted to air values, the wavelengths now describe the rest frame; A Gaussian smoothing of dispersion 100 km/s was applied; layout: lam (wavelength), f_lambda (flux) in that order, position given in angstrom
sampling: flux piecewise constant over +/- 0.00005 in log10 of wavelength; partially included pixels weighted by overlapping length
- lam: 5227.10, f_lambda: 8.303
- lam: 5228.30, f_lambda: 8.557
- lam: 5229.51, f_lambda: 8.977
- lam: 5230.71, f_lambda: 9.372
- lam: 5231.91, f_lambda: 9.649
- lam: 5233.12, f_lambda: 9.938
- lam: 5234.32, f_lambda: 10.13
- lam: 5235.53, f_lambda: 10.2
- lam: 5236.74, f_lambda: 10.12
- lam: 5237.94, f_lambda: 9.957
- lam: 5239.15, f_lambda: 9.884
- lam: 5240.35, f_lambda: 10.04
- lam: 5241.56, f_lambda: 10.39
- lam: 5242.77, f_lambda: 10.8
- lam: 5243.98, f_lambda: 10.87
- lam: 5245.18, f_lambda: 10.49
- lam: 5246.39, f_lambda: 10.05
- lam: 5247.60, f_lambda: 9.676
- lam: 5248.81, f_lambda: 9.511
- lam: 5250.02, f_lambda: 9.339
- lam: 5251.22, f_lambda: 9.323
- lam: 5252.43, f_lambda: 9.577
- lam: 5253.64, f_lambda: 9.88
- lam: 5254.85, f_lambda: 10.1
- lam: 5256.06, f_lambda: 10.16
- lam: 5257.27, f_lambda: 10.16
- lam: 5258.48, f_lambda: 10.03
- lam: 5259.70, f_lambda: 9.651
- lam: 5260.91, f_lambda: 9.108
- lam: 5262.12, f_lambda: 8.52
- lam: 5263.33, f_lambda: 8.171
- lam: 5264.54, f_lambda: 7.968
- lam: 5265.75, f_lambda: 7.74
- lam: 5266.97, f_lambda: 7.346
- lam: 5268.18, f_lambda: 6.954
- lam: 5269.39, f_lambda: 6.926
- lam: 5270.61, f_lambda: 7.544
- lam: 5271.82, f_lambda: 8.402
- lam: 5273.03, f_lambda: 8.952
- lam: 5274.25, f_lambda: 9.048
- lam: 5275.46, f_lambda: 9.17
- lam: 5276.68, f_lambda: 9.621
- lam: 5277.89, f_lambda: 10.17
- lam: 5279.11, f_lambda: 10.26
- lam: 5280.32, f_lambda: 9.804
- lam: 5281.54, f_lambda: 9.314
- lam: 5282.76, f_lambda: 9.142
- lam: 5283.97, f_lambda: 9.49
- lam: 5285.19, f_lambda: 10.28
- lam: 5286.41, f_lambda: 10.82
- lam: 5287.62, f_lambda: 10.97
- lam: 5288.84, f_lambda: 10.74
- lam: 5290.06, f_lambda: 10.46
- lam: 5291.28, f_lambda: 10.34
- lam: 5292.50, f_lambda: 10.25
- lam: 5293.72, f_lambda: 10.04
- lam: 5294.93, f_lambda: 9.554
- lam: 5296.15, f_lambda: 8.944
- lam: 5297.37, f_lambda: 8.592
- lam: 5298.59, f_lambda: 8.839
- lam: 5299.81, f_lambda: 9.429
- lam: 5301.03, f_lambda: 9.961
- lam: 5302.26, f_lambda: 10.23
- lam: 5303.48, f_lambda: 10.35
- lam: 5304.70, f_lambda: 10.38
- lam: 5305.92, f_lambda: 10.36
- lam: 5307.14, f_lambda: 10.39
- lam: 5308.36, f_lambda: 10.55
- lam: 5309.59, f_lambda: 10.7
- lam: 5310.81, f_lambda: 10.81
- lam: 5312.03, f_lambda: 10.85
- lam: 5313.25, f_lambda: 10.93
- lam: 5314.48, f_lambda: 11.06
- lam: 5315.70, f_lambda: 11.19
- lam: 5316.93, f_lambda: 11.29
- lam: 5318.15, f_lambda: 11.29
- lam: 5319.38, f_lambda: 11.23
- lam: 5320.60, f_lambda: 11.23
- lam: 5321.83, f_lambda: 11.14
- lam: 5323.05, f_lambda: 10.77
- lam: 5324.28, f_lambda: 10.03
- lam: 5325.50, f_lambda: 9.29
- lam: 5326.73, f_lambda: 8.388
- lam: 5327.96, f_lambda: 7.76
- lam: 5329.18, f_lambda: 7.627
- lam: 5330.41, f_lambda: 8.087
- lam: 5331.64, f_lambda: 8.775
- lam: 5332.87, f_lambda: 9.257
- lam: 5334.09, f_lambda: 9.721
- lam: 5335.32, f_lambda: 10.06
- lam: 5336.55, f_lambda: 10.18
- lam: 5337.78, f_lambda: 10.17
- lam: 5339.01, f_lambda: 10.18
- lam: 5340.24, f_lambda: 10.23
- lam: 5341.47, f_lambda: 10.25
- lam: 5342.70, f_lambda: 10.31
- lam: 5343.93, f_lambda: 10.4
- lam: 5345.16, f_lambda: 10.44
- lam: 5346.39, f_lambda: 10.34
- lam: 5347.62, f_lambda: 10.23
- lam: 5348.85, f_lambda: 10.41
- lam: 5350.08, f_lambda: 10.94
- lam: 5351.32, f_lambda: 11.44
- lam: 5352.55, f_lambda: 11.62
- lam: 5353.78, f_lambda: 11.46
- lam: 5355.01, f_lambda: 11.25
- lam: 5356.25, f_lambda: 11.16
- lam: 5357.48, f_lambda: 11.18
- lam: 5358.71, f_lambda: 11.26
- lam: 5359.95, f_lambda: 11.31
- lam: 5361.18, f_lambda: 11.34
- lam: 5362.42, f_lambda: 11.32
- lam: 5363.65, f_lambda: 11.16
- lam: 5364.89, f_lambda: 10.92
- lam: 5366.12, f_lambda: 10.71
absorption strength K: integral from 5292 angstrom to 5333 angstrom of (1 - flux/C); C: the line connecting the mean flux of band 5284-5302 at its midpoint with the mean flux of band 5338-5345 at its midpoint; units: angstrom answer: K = 0.3 angstrom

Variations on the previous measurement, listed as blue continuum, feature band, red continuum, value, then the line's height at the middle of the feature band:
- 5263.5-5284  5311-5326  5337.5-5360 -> -1.4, 9.92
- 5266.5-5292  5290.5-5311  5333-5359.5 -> -0.5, 9.75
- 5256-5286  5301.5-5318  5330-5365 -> -1.6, 9.75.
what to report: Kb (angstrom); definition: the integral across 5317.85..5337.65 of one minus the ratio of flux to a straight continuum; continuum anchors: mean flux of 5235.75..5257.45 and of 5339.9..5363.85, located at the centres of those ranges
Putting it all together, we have 1.9 angstrom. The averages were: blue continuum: 10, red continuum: 10.9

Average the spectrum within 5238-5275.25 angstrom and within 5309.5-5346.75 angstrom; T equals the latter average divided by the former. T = 1.10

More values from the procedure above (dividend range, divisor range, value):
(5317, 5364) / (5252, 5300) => 1.11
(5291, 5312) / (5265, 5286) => 1.13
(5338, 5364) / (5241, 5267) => 1.14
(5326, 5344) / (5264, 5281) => 1.10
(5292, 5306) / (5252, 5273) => 1.11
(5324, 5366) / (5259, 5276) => 1.24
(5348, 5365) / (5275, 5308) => 1.13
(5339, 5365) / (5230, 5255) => 1.09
